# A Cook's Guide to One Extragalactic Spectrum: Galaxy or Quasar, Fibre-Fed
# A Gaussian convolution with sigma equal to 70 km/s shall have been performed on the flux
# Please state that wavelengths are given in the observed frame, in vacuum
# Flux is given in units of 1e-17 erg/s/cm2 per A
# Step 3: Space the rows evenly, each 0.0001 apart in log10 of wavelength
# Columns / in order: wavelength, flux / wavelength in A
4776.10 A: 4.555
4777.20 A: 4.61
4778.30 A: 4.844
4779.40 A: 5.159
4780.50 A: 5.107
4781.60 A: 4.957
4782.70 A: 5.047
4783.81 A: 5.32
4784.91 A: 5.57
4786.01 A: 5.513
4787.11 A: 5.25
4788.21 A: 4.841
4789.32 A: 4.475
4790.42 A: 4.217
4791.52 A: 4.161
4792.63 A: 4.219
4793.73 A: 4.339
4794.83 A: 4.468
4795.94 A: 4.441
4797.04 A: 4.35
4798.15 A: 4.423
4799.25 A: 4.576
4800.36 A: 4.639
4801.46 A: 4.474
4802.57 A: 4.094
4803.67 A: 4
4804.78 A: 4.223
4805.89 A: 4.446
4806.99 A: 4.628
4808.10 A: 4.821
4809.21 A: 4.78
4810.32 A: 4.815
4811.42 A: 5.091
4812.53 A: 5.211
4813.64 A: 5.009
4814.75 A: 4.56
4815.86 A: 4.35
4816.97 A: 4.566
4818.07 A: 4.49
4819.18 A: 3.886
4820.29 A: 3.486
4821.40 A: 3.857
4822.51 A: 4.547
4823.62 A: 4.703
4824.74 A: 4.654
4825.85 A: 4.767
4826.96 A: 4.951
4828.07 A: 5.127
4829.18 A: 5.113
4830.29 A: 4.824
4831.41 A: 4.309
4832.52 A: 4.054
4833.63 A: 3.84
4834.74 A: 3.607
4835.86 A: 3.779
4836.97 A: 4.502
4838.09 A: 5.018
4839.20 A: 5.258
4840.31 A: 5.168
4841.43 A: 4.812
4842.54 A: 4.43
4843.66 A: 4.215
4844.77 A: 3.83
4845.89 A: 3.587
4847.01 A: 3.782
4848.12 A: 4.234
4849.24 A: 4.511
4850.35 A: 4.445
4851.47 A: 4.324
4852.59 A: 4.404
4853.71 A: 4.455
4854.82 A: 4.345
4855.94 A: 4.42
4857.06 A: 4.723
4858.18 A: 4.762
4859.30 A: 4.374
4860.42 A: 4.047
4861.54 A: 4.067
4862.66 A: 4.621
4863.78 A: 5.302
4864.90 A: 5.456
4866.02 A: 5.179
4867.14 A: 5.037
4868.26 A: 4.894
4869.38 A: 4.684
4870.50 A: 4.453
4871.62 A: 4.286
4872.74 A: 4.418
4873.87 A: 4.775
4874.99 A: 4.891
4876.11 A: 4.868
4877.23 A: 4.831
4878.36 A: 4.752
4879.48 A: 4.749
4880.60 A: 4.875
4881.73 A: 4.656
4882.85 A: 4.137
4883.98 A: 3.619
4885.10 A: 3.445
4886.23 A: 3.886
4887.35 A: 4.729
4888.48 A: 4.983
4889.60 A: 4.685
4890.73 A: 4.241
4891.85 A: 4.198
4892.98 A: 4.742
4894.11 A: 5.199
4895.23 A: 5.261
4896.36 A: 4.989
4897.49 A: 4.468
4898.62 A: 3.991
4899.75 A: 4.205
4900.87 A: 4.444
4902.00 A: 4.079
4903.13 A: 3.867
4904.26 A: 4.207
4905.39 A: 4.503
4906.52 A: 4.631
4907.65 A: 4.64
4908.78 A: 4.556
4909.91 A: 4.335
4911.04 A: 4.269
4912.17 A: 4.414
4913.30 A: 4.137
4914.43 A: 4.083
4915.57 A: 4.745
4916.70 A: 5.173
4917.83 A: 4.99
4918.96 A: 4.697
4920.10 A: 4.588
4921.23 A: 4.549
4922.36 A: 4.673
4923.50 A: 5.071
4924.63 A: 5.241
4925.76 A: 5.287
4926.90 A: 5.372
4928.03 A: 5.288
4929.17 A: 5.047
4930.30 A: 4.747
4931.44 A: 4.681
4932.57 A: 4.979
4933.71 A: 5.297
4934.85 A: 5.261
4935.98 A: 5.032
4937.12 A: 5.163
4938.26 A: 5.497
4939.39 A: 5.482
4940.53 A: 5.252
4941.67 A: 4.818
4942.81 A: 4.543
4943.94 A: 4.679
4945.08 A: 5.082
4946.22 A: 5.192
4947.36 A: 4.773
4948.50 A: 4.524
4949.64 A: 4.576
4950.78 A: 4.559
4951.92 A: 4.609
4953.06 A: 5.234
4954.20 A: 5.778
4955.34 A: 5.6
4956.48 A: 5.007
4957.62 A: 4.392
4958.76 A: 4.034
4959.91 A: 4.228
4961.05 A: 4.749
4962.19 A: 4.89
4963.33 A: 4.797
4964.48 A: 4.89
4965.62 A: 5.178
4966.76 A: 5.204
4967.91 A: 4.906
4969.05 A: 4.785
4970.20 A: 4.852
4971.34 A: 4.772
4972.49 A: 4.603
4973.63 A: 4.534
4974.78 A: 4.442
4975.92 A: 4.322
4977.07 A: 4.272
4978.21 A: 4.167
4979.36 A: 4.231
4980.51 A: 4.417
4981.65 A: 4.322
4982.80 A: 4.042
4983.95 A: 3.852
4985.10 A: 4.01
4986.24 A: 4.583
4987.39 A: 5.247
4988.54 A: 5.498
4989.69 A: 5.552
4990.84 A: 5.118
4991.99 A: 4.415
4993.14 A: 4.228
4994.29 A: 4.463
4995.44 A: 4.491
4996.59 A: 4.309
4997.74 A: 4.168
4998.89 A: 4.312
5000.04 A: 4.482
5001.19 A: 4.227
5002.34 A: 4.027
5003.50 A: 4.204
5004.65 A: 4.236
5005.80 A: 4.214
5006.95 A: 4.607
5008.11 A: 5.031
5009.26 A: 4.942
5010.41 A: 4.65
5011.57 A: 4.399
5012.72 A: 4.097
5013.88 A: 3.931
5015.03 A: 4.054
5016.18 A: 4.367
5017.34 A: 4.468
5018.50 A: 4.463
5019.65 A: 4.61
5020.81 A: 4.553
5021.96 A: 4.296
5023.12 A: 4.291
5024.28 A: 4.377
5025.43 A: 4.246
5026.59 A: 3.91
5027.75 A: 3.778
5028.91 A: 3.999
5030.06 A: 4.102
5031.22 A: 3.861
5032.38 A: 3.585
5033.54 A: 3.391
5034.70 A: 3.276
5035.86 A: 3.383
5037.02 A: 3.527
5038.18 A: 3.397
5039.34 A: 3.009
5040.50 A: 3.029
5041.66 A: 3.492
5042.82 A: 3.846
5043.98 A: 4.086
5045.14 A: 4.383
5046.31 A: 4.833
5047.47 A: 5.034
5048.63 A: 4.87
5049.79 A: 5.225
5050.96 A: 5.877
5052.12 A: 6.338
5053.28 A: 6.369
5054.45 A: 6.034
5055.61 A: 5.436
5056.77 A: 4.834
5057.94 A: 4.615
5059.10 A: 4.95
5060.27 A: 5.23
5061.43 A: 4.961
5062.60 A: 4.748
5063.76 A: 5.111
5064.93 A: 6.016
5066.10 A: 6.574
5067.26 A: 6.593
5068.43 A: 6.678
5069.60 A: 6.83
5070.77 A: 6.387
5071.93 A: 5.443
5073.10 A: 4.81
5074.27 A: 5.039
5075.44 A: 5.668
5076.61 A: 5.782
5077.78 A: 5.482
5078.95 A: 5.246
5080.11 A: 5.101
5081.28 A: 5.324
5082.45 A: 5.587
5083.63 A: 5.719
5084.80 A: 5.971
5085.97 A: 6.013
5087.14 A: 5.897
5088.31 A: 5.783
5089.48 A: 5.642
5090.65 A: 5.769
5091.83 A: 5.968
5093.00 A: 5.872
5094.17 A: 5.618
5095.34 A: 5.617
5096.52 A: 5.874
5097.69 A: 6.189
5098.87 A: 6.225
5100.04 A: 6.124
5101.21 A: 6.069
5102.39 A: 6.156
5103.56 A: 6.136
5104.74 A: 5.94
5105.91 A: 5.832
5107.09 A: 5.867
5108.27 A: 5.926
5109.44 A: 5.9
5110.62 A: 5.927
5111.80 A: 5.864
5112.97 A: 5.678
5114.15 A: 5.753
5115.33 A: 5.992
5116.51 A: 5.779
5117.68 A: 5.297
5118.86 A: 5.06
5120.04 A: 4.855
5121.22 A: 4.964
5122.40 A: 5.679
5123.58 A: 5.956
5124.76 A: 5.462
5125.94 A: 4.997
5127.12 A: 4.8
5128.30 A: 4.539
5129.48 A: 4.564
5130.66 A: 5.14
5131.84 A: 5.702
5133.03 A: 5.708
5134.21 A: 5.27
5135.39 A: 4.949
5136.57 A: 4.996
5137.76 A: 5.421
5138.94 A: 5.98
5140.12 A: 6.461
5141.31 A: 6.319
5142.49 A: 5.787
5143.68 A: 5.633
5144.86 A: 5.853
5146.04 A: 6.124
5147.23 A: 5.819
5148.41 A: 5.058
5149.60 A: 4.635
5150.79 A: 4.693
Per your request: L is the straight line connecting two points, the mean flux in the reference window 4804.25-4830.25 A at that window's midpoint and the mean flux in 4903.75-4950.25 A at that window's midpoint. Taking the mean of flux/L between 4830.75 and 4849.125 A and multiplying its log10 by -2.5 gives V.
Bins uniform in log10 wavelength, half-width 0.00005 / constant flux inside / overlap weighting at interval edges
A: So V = 0.092 mag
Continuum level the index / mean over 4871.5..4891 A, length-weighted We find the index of 4.5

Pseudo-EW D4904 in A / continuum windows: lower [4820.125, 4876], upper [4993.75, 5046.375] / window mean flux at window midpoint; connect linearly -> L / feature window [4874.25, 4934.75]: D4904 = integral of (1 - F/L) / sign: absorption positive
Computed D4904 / -3.4 A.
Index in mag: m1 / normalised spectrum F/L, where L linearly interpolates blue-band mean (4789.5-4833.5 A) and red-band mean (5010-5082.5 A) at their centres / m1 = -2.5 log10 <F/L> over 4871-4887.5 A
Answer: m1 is 0.028 mag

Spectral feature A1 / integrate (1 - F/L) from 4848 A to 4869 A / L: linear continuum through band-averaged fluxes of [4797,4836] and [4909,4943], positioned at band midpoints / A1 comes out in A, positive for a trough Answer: 0.1 A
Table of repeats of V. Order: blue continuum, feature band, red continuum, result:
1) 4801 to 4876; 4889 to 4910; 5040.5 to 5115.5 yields 0.07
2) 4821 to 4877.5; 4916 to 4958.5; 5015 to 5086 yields -0.07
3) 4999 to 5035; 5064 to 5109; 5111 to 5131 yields -0.18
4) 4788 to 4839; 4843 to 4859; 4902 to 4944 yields 0.07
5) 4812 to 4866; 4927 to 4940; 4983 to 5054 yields -0.17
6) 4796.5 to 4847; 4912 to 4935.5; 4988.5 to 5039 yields -0.12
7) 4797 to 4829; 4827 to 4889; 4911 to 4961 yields 0.04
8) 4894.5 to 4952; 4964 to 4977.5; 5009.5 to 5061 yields -0.03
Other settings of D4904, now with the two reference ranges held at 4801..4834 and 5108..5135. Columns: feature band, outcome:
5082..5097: -1.3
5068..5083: -1.0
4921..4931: -0.4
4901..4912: 1.0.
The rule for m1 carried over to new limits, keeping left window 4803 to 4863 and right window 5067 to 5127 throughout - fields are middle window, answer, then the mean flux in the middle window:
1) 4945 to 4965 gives 0.05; 4.82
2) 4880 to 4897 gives 0.05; 4.51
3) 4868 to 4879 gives -0.01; 4.68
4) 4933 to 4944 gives -0.03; 5.12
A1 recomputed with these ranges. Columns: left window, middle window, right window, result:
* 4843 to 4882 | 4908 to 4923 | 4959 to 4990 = 0.1 A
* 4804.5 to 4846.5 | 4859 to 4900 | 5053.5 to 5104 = 1.4 A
